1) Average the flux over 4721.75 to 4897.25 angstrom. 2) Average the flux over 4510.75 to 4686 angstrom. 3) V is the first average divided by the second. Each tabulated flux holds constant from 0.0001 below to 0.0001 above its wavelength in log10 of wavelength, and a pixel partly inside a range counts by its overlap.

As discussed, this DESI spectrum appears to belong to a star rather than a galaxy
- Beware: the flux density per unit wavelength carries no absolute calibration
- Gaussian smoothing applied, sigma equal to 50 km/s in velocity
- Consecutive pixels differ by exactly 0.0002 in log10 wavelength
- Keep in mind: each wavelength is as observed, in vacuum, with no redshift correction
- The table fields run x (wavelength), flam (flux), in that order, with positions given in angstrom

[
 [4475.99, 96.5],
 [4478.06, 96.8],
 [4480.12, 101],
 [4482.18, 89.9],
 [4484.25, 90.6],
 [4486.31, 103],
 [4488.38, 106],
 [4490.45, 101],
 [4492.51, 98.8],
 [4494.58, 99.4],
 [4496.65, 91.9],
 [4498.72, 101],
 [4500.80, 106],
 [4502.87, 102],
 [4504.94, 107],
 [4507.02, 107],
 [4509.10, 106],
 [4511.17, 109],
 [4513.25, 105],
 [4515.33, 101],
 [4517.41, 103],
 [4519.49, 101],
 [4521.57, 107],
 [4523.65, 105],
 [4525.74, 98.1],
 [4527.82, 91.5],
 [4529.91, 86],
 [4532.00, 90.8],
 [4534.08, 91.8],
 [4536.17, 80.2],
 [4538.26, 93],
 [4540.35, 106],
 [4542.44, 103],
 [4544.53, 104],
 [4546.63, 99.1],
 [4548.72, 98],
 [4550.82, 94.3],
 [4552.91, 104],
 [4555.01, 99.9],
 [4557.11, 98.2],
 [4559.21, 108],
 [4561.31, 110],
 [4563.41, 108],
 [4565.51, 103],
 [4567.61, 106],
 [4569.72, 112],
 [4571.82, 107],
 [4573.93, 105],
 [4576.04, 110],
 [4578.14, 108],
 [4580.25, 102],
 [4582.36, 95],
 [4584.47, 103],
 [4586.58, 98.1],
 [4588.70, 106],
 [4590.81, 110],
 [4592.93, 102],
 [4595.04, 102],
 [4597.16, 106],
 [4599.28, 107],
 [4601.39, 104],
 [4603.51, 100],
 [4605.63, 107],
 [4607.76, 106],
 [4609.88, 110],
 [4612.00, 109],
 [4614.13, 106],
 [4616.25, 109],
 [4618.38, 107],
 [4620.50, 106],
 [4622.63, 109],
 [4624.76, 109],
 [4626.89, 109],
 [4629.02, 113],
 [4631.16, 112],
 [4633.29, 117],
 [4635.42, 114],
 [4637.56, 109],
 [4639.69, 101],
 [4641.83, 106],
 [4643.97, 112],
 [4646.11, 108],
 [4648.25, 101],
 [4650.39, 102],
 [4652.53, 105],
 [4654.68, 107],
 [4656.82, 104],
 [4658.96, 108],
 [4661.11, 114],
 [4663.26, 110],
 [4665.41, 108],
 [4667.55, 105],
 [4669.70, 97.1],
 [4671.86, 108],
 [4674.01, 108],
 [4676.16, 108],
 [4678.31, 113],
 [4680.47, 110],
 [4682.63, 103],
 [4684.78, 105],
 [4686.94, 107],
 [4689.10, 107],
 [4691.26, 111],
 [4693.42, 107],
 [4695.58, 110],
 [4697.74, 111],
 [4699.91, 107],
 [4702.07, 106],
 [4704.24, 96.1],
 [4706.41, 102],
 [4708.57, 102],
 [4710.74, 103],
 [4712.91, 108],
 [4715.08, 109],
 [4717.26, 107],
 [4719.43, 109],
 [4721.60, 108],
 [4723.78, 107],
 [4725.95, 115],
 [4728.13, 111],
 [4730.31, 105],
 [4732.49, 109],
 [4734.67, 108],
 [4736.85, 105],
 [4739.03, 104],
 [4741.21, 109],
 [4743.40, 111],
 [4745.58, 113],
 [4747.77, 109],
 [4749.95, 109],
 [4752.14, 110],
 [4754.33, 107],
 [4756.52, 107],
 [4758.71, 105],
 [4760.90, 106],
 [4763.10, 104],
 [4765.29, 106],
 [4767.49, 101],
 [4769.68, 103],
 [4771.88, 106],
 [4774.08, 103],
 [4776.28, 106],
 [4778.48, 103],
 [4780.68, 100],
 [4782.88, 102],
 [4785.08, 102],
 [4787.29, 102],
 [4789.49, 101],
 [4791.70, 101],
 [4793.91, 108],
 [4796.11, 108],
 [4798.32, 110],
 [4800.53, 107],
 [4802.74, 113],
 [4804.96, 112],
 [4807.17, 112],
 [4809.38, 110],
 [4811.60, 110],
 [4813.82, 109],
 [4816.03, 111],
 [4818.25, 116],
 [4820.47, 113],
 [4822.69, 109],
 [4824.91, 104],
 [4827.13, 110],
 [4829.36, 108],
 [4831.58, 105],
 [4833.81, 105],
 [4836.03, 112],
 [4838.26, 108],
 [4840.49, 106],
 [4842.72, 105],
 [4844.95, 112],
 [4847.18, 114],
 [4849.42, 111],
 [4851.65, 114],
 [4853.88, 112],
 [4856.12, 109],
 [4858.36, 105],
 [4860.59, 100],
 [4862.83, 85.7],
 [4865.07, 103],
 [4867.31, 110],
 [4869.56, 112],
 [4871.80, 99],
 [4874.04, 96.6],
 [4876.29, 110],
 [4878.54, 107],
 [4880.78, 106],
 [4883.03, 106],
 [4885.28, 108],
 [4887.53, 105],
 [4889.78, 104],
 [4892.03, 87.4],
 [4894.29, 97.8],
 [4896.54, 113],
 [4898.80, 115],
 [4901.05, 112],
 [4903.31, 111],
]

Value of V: 1.02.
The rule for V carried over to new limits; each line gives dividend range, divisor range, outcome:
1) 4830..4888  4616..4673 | 0.99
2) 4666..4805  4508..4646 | 1.02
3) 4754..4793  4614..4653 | 0.96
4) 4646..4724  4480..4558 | 1.07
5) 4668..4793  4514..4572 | 1.06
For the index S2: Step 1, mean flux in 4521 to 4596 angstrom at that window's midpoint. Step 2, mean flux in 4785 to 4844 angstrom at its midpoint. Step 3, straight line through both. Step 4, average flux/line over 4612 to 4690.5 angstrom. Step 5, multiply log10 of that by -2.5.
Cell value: -0.04 mag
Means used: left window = 101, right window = 108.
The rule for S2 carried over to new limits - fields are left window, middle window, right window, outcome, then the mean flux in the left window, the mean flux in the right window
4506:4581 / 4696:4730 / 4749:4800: -0.029 mag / 102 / 105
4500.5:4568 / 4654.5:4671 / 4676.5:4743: -0.012 mag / 101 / 107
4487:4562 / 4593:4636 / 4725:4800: -0.056 mag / 100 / 106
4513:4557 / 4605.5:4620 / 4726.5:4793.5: -0.073 mag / 98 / 106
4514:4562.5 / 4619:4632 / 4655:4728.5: -0.061 mag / 98.9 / 107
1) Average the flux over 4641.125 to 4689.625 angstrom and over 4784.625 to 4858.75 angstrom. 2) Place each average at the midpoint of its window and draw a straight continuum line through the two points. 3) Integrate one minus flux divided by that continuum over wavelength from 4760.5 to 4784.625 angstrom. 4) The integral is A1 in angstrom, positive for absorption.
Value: 1.0 angstrom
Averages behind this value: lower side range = 107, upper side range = 109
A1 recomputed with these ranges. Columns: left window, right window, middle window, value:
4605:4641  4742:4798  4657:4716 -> 0.4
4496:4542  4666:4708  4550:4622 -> -1.9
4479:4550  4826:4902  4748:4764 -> -0.4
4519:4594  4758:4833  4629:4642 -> -0.9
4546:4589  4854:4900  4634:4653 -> -0.5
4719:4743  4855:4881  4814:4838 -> -1.0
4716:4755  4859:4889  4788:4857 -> -2.3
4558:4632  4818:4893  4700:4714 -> 0.4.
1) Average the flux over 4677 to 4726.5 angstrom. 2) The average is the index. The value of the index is 107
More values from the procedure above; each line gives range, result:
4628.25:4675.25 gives 108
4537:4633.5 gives 105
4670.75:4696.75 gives 108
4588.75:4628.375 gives 107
